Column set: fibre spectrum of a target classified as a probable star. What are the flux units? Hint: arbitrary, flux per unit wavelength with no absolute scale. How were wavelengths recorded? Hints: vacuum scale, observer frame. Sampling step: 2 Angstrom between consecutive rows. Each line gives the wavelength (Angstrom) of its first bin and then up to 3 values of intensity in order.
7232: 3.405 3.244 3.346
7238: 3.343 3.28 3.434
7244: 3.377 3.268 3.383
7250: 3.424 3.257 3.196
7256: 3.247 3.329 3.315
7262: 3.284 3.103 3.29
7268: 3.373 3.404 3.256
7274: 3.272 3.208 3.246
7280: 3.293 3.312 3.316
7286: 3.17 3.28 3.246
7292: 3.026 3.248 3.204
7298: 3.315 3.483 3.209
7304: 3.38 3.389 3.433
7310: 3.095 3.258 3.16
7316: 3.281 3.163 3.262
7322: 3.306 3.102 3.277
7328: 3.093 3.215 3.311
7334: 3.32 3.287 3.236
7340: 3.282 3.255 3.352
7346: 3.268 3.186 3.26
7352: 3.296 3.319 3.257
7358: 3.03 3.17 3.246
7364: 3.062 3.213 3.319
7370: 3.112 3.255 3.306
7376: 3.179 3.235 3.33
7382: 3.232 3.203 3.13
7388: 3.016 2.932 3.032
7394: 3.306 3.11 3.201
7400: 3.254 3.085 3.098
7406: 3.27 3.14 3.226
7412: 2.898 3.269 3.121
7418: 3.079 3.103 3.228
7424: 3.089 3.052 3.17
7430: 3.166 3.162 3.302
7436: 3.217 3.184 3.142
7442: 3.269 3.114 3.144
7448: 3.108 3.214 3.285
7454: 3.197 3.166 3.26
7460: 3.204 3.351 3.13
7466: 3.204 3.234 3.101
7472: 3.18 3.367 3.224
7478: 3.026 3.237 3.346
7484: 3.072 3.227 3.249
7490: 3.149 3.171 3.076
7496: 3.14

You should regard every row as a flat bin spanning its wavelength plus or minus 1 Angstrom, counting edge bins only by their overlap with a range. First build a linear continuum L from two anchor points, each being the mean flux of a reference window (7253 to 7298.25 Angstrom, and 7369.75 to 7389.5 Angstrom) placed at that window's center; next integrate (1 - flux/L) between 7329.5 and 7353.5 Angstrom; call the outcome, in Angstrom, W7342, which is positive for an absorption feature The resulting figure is -0.4 Angstrom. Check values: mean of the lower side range 3.26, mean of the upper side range 3.2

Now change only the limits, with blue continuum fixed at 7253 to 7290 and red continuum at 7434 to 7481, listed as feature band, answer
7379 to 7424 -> 1.0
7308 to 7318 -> 0.1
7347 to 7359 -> 0.1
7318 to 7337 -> 0.1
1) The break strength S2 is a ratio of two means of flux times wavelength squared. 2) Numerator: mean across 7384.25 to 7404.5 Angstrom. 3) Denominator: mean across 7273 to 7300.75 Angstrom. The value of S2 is 0.99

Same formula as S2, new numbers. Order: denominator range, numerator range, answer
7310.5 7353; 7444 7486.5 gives 1.02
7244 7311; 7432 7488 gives 1.03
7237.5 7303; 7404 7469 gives 1.01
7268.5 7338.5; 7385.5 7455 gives 1.00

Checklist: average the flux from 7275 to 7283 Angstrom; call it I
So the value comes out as 3.26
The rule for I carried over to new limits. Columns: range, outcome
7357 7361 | 3.1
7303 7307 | 3.38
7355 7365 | 3.15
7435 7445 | 3.19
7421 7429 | 3.13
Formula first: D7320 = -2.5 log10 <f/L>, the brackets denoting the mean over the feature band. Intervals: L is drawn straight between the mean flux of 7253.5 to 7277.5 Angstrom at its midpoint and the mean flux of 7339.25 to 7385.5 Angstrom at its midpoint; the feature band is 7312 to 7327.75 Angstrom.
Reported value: 0.01 mag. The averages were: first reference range 3.27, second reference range 3.23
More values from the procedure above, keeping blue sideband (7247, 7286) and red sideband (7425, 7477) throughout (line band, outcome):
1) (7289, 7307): 0.00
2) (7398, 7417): 0.02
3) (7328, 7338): 0.00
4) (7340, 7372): 0.01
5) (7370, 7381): 0.00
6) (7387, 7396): 0.05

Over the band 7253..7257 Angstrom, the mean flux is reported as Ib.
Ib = 3.22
